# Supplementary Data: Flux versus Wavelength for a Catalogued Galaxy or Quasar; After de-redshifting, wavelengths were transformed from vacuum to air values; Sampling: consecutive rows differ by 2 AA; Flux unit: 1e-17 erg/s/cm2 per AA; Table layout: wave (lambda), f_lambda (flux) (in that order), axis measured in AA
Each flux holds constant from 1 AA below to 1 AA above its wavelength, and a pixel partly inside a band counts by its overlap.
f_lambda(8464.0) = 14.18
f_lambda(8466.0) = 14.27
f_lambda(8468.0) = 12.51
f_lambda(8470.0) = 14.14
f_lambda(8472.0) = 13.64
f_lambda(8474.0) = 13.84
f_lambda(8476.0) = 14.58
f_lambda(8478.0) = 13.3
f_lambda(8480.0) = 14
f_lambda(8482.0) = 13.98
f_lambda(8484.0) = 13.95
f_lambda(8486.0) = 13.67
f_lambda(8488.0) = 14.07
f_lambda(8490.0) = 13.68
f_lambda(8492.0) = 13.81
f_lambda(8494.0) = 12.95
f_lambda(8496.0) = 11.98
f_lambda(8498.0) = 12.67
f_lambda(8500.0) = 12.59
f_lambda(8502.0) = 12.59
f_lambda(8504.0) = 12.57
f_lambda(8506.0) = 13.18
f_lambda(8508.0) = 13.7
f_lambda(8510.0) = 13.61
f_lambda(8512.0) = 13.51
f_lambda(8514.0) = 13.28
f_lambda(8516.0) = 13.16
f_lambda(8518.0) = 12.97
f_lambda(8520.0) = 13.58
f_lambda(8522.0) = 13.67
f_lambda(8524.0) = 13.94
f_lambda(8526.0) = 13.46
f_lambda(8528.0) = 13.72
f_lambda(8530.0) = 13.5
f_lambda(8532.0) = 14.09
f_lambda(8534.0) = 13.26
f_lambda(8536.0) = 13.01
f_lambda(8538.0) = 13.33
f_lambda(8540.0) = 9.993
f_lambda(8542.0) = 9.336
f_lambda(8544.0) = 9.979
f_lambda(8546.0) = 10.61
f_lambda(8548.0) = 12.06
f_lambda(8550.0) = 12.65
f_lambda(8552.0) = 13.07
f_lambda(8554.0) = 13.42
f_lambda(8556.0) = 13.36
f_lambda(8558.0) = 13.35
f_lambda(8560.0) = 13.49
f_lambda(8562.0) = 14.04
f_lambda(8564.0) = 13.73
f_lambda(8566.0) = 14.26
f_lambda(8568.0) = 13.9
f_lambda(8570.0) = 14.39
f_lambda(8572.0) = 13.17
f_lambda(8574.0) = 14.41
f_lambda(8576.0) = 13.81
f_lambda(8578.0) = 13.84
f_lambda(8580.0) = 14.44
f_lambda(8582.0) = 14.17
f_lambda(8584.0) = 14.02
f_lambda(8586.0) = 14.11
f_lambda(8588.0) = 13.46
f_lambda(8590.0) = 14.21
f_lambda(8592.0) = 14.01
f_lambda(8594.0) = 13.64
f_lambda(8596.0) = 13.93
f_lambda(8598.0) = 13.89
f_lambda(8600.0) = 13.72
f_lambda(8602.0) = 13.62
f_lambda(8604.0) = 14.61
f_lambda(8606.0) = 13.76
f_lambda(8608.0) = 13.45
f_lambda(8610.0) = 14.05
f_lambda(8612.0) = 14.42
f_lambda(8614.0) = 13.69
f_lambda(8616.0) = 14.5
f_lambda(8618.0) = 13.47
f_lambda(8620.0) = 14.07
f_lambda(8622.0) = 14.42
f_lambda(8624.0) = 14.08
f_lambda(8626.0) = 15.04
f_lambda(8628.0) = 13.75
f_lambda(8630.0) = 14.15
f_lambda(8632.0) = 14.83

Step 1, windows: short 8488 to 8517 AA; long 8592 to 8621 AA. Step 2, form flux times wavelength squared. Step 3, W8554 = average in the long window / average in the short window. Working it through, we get 1.09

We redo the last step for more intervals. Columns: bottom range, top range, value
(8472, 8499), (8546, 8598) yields 1.03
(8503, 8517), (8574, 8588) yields 1.07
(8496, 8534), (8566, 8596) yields 1.07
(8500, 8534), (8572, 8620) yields 1.06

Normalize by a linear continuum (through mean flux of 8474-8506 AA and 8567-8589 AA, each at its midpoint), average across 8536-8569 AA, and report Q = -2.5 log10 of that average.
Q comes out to 0.10 mag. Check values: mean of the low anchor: 13.4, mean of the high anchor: 14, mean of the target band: 12.6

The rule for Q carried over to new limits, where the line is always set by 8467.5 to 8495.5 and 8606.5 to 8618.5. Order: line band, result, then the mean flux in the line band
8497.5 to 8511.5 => 0.06 mag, 13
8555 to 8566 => 0.02 mag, 13.7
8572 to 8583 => -0.01 mag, 14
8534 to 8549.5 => 0.21 mag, 11.4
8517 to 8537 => 0.02 mag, 13.5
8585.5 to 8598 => 0.00 mag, 13.9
